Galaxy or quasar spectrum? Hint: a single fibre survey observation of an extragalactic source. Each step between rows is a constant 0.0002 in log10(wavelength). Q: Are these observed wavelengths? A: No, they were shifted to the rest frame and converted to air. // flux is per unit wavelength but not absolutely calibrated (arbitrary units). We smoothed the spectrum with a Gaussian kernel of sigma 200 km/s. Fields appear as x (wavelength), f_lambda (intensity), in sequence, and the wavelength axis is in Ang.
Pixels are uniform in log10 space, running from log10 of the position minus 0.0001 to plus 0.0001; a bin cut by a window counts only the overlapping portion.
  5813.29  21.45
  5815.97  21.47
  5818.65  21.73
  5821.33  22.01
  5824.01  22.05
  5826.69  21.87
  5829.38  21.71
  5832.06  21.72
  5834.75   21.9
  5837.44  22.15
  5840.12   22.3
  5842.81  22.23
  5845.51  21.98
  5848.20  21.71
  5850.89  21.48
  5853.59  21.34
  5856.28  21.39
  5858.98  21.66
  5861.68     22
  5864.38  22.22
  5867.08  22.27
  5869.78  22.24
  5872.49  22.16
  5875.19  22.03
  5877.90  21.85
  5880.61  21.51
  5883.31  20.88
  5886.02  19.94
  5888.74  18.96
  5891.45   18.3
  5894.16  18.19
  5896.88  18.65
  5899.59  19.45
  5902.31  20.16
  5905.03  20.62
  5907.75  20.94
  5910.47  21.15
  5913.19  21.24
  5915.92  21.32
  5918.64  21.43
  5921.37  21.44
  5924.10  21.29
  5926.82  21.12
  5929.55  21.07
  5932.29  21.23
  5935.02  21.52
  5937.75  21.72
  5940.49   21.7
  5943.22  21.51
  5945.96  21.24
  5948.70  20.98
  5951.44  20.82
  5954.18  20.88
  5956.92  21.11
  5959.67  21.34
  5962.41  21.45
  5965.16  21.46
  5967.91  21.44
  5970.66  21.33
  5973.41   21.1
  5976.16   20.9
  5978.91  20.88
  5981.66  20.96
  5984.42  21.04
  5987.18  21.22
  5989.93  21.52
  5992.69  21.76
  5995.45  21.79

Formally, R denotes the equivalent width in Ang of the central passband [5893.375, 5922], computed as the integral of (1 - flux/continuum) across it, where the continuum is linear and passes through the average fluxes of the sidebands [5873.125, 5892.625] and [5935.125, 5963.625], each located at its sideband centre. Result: 0.6 Ang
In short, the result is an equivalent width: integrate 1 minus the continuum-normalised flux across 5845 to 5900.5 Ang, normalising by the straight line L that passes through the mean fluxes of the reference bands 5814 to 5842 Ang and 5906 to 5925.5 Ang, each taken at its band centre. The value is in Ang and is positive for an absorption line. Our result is 1.6 Ang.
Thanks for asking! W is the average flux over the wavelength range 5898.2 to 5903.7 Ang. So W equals 19.8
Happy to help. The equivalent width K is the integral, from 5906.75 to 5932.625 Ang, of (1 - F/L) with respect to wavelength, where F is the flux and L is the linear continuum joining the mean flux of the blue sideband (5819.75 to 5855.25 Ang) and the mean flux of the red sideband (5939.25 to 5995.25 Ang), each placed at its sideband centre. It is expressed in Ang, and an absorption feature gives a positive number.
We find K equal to 0.3 Ang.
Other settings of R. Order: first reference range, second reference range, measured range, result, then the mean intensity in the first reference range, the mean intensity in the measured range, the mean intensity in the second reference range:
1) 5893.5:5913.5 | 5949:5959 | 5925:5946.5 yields -0.8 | 20.1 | 21.4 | 21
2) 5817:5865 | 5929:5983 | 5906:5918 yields 0.2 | 21.9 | 21.2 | 21.2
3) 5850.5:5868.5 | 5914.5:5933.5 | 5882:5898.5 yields 1.8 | 21.8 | 19.2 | 21.3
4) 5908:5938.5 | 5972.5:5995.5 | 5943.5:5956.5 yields 0.1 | 21.3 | 21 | 21.2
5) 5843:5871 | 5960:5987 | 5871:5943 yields 2.6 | 21.8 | 20.8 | 21.2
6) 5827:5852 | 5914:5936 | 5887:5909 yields 2.1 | 21.9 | 19.4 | 21.3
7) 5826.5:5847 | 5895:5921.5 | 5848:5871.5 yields -0.3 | 22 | 21.8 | 20.6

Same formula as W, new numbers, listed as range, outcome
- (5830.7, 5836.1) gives 21.8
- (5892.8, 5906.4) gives 19.4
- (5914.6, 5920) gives 21.4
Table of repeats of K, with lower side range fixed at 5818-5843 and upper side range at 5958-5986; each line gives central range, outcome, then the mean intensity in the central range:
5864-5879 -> -0.27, 22.1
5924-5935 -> 0.11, 21.2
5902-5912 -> 0.35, 20.8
